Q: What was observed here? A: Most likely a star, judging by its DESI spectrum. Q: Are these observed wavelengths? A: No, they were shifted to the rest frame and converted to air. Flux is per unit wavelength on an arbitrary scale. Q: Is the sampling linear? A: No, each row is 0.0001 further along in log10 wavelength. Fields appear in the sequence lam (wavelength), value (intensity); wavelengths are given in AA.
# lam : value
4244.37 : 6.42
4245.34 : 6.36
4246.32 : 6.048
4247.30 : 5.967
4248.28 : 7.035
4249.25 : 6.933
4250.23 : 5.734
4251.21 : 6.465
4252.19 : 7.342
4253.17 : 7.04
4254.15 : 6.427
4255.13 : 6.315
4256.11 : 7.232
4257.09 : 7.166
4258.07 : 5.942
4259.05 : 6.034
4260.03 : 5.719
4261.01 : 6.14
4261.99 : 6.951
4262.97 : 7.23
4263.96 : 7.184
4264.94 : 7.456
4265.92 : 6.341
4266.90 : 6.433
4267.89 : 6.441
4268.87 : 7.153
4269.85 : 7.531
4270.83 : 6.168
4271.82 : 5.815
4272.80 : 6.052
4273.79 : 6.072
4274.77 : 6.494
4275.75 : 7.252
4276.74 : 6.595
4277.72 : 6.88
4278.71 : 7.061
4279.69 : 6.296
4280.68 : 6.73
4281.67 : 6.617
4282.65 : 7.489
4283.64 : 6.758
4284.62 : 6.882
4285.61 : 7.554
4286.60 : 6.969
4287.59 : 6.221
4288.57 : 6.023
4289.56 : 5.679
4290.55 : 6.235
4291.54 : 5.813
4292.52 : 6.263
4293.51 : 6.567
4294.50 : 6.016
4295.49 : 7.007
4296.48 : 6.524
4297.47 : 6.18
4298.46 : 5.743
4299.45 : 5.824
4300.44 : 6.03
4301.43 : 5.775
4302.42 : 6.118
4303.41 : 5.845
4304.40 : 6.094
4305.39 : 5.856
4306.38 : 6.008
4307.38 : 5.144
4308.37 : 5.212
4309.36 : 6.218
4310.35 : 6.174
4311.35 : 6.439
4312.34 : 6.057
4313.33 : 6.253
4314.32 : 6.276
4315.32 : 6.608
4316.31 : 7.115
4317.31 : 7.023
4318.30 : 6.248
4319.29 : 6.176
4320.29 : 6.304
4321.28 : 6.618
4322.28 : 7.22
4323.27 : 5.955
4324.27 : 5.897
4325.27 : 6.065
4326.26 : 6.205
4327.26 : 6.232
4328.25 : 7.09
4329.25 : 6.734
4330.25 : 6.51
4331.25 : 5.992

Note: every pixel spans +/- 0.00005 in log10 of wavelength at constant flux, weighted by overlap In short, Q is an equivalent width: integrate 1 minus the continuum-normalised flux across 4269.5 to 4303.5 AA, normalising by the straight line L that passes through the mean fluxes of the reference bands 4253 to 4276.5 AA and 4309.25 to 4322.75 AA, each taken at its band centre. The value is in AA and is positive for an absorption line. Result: 0.6 AA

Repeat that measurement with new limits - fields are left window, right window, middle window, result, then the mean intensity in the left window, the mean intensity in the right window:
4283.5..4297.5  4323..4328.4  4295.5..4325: 0.6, 6.45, 6.2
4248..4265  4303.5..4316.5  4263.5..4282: -0.5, 6.66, 6.08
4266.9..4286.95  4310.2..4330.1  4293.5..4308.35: 1.3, 6.73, 6.44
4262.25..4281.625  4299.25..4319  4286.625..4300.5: 0.4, 6.69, 6.12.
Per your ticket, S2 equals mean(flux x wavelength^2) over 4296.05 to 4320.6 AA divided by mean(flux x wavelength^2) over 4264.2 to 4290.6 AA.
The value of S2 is 0.94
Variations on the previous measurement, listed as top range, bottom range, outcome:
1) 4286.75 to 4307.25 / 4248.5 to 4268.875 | 0.93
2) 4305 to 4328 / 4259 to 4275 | 0.97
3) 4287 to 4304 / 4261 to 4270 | 0.90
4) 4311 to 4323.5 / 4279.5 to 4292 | 1.01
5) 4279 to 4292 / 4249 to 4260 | 1.02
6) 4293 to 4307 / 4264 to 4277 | 0.93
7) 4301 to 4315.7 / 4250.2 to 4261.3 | 0.95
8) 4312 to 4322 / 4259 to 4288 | 0.99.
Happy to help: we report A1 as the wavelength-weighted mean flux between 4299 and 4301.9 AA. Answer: 5.88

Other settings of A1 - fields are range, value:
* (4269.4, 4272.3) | 6.49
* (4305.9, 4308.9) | 5.45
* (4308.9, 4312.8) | 6.22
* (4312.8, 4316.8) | 6.56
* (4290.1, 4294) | 6.23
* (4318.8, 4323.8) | 6.45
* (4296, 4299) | 6.14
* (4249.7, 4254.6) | 6.6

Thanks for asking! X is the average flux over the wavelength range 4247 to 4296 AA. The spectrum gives 6.6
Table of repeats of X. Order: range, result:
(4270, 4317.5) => 6.34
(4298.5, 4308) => 5.84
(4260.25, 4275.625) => 6.63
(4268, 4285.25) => 6.7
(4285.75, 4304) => 6.18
